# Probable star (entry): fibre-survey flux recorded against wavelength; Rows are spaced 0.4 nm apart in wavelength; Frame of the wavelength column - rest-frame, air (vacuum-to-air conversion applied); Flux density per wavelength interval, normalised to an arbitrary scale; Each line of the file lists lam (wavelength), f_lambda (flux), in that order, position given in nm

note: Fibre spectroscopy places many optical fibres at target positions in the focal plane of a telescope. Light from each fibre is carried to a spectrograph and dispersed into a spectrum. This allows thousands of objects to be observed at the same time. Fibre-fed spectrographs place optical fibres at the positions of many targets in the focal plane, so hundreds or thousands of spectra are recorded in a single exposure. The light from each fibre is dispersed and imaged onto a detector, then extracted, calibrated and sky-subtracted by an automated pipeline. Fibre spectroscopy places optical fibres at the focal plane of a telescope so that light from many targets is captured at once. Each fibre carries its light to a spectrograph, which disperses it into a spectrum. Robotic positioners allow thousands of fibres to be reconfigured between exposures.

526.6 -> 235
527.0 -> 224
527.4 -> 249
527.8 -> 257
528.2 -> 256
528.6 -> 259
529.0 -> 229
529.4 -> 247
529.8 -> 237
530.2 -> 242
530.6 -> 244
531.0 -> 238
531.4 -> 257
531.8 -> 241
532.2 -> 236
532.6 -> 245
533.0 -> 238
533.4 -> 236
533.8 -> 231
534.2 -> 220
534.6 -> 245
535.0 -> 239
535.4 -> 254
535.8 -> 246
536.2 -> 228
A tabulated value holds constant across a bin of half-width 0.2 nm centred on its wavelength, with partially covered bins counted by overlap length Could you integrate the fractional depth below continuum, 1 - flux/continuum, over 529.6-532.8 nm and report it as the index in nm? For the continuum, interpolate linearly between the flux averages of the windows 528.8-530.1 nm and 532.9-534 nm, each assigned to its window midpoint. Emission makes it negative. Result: -0.08 nm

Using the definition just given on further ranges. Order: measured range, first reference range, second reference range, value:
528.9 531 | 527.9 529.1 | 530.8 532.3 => 0.06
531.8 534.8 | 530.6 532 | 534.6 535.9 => 0.12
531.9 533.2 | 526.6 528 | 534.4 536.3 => 0.02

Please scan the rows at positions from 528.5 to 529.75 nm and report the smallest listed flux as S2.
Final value 229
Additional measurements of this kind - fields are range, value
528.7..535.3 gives 220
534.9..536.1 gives 239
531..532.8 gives 236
